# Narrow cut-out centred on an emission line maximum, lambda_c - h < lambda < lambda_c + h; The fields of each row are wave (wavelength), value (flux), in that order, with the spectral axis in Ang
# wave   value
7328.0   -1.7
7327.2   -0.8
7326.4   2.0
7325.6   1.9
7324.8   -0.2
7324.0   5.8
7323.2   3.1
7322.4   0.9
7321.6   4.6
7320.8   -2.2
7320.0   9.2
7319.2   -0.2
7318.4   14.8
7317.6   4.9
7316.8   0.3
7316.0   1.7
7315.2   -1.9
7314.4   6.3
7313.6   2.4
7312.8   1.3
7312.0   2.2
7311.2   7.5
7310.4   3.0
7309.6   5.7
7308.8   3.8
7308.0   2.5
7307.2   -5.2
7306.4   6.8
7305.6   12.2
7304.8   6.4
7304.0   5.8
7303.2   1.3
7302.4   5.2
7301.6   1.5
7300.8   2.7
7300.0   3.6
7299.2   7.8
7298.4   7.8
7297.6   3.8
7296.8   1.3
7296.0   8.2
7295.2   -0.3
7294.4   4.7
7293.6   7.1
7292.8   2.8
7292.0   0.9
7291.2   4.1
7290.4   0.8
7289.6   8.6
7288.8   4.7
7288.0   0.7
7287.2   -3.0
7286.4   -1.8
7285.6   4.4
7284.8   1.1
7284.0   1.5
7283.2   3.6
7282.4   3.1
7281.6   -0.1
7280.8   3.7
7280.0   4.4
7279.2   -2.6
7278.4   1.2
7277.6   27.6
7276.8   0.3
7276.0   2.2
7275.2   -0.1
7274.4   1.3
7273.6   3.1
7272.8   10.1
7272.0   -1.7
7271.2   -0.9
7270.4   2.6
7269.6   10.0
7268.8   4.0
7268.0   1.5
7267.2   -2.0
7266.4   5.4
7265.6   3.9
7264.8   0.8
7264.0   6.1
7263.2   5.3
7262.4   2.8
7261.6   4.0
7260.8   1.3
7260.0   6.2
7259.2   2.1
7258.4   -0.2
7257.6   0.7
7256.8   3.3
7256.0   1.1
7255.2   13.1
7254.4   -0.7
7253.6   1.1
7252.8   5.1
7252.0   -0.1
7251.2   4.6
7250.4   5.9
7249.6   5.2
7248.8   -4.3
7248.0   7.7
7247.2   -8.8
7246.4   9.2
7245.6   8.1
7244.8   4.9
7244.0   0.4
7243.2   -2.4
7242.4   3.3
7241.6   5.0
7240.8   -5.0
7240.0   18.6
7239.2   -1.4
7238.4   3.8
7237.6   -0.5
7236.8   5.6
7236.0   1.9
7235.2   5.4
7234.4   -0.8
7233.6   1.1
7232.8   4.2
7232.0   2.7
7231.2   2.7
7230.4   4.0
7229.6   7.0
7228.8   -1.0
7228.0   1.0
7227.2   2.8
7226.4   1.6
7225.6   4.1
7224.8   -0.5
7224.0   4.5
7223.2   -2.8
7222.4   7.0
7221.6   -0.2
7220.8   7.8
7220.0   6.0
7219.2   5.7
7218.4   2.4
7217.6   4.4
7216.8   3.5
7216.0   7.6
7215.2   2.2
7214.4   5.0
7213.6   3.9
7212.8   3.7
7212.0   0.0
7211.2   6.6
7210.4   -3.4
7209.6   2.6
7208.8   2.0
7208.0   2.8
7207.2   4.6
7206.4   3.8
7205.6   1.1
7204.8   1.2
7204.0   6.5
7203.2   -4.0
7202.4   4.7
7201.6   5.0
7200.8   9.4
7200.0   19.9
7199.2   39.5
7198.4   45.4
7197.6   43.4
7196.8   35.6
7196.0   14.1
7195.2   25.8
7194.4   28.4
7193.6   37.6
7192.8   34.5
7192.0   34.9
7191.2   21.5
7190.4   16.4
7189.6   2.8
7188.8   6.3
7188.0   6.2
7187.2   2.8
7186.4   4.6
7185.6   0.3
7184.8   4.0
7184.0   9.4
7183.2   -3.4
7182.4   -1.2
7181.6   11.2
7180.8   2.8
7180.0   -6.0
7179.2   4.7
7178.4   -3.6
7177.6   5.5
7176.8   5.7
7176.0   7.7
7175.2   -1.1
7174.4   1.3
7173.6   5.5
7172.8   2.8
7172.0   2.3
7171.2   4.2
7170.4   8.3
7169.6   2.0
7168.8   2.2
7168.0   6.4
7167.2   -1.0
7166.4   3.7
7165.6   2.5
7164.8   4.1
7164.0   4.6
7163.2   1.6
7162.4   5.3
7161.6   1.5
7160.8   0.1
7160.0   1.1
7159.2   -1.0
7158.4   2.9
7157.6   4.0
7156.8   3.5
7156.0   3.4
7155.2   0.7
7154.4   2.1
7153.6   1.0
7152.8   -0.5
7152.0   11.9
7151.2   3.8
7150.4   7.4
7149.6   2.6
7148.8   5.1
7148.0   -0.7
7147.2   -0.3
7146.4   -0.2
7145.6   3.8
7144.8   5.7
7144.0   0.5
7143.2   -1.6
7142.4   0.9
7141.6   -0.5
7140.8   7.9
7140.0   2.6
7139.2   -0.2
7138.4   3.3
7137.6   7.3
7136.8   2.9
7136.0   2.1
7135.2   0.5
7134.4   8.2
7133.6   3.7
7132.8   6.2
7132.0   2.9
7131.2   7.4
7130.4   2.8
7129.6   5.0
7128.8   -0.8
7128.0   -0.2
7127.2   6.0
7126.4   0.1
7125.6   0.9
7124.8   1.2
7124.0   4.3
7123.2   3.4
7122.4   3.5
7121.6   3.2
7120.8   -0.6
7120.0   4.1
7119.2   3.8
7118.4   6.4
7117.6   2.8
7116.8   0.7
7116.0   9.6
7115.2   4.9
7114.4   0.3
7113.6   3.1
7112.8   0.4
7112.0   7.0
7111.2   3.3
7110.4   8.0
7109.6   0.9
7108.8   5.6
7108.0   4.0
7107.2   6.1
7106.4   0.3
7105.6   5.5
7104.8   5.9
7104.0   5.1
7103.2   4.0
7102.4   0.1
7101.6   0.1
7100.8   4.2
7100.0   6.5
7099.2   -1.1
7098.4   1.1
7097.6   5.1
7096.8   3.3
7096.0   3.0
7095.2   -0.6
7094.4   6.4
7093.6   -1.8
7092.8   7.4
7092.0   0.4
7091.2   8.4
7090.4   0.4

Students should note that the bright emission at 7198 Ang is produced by [O II] 3727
